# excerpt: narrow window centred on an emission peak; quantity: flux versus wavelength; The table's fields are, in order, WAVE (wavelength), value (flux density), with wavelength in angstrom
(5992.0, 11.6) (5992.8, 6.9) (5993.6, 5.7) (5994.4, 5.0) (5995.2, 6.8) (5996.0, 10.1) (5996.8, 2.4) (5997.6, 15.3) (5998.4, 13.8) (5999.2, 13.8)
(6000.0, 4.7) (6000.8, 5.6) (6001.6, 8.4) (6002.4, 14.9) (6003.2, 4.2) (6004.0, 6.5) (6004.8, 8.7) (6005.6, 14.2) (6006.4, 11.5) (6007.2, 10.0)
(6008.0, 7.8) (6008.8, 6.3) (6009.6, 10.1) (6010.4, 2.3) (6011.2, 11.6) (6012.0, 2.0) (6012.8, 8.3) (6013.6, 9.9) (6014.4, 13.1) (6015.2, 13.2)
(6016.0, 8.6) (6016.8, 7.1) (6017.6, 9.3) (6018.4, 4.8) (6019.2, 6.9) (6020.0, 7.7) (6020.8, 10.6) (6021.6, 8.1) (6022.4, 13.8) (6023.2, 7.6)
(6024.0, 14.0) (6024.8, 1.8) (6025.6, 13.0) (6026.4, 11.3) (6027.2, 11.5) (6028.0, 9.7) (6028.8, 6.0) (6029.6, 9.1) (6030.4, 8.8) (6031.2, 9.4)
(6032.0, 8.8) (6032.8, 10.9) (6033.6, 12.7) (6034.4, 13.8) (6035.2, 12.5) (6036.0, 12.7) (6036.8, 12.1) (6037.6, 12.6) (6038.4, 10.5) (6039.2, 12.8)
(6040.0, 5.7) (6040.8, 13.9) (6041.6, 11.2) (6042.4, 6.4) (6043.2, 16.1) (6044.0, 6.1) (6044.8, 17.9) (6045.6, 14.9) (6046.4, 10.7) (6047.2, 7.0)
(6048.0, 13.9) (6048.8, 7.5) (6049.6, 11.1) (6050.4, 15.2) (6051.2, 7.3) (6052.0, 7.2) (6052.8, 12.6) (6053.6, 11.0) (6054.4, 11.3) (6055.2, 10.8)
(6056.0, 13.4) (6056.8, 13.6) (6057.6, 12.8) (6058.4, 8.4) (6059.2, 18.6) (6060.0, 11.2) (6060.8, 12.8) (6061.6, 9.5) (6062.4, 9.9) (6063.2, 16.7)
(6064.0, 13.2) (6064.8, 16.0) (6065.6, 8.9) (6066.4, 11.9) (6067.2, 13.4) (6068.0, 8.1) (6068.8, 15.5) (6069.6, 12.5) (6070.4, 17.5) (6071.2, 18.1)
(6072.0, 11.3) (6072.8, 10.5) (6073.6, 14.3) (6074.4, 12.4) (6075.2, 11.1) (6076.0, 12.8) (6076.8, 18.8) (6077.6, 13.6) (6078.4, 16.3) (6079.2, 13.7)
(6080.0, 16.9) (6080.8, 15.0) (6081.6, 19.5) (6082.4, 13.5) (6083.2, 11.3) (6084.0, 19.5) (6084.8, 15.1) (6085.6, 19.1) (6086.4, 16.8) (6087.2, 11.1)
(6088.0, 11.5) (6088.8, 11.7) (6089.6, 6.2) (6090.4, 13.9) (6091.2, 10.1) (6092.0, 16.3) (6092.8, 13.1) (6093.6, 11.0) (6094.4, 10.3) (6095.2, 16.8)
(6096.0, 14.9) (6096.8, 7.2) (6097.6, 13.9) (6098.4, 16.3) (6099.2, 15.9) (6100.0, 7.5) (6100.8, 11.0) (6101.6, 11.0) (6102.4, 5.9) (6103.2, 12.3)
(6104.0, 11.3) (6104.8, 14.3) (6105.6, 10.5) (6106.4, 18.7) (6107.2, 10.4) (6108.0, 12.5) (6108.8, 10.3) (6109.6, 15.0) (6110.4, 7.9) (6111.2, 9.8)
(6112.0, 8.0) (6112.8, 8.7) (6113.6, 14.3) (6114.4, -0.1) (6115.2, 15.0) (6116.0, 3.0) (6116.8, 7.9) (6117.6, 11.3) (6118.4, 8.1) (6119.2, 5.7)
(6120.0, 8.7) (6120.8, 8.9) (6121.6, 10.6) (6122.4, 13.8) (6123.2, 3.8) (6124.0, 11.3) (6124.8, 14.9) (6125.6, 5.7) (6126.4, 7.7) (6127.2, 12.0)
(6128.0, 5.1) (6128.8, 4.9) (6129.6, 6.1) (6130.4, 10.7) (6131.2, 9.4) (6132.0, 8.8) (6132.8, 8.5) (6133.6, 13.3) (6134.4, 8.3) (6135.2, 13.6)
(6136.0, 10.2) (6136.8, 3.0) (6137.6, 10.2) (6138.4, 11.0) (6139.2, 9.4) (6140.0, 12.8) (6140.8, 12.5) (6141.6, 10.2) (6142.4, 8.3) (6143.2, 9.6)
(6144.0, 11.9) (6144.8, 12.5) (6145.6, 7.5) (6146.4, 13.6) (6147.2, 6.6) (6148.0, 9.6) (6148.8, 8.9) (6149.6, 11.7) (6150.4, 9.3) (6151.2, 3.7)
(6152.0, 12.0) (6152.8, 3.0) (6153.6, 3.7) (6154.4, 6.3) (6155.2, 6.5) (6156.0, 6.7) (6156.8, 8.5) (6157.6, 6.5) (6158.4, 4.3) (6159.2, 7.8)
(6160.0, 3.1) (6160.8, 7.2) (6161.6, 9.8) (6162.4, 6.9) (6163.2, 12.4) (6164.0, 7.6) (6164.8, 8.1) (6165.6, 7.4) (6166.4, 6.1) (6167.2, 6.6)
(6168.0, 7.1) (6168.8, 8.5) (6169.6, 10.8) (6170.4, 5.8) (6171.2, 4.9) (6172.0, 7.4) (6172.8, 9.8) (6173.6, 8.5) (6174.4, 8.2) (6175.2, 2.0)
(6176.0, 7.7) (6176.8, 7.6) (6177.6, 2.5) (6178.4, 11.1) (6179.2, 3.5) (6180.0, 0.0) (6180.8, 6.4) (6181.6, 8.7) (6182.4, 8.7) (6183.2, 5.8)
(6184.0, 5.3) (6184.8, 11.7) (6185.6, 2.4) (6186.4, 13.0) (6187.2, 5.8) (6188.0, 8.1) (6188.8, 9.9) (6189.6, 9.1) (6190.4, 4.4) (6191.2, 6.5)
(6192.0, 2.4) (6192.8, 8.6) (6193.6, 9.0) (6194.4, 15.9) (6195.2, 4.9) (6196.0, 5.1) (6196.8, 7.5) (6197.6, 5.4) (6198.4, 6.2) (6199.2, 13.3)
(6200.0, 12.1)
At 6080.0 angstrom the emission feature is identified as C III] 1909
